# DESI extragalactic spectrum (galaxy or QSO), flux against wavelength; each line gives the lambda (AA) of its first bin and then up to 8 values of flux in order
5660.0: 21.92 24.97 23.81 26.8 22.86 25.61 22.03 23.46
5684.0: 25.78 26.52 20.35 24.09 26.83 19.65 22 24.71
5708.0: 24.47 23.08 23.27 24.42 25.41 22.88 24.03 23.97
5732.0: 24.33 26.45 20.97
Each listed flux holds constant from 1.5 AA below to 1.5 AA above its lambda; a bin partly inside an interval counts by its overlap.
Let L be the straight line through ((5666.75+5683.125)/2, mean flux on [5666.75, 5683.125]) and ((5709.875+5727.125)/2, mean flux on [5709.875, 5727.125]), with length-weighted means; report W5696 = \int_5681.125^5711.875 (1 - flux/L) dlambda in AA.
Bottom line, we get 0.4 AA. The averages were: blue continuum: 24.2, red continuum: 23.9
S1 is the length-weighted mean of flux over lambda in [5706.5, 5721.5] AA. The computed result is 24.1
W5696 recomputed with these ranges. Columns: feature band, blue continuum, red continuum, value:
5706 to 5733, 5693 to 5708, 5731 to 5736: 0.6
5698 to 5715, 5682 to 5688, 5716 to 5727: 1.3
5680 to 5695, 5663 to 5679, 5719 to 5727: 0.1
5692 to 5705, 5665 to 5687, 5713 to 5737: 0.6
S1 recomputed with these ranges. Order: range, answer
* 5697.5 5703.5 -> 20.8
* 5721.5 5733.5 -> 23.8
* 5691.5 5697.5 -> 25.5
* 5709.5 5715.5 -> 23.2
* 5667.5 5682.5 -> 24.2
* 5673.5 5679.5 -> 23.8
